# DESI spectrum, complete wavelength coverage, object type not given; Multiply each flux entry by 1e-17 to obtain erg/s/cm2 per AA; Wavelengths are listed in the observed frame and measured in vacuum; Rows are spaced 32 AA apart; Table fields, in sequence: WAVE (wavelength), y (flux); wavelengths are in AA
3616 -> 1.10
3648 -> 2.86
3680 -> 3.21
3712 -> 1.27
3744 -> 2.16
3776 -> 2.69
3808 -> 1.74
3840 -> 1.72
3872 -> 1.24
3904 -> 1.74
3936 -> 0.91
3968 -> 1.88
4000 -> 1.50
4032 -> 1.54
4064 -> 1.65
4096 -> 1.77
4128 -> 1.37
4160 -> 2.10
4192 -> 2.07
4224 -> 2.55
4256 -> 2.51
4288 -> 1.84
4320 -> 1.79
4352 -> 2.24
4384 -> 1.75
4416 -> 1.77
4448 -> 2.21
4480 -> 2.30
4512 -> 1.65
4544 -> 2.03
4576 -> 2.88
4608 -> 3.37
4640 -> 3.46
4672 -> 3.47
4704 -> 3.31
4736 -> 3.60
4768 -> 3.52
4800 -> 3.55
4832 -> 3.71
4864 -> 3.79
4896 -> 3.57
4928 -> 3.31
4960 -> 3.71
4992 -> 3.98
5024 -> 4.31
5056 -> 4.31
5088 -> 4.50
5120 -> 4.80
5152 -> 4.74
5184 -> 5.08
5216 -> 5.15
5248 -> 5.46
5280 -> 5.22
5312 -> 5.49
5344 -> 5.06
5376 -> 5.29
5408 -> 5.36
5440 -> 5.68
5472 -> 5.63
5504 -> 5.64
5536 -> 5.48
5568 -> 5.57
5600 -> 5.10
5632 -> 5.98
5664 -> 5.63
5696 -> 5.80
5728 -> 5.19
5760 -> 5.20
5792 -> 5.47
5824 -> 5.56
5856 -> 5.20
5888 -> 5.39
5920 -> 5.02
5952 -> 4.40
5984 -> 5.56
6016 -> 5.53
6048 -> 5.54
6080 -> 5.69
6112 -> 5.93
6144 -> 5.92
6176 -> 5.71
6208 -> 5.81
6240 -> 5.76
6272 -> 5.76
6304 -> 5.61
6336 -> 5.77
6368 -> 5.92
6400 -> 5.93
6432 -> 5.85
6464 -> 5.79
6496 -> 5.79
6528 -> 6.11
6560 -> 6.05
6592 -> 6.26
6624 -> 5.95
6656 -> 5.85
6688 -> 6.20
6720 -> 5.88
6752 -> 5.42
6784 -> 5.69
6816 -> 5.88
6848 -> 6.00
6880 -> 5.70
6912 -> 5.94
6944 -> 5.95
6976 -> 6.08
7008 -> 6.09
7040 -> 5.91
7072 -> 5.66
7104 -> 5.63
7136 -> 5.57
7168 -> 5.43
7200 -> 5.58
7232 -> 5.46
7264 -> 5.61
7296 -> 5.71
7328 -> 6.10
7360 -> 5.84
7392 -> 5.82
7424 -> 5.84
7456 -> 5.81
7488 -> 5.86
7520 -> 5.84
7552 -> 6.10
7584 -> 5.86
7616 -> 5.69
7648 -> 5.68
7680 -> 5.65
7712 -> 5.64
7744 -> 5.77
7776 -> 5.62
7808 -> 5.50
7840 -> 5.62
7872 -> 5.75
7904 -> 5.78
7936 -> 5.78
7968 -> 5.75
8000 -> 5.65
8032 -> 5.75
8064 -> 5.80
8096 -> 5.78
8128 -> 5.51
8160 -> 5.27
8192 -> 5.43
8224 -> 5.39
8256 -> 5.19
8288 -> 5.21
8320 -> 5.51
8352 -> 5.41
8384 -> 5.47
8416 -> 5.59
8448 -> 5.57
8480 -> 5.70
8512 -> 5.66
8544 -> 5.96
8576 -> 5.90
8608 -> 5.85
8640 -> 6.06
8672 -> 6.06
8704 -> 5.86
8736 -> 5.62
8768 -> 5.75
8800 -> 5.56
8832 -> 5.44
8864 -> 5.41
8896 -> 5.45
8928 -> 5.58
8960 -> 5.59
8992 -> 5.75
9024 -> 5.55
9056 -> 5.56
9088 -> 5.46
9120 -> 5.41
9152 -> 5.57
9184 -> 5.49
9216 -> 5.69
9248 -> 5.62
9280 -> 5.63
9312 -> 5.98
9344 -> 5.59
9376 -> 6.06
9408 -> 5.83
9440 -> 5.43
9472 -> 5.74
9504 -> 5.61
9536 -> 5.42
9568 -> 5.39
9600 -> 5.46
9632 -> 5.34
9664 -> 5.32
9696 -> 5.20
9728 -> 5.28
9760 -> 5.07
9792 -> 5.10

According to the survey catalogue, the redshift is 0.148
